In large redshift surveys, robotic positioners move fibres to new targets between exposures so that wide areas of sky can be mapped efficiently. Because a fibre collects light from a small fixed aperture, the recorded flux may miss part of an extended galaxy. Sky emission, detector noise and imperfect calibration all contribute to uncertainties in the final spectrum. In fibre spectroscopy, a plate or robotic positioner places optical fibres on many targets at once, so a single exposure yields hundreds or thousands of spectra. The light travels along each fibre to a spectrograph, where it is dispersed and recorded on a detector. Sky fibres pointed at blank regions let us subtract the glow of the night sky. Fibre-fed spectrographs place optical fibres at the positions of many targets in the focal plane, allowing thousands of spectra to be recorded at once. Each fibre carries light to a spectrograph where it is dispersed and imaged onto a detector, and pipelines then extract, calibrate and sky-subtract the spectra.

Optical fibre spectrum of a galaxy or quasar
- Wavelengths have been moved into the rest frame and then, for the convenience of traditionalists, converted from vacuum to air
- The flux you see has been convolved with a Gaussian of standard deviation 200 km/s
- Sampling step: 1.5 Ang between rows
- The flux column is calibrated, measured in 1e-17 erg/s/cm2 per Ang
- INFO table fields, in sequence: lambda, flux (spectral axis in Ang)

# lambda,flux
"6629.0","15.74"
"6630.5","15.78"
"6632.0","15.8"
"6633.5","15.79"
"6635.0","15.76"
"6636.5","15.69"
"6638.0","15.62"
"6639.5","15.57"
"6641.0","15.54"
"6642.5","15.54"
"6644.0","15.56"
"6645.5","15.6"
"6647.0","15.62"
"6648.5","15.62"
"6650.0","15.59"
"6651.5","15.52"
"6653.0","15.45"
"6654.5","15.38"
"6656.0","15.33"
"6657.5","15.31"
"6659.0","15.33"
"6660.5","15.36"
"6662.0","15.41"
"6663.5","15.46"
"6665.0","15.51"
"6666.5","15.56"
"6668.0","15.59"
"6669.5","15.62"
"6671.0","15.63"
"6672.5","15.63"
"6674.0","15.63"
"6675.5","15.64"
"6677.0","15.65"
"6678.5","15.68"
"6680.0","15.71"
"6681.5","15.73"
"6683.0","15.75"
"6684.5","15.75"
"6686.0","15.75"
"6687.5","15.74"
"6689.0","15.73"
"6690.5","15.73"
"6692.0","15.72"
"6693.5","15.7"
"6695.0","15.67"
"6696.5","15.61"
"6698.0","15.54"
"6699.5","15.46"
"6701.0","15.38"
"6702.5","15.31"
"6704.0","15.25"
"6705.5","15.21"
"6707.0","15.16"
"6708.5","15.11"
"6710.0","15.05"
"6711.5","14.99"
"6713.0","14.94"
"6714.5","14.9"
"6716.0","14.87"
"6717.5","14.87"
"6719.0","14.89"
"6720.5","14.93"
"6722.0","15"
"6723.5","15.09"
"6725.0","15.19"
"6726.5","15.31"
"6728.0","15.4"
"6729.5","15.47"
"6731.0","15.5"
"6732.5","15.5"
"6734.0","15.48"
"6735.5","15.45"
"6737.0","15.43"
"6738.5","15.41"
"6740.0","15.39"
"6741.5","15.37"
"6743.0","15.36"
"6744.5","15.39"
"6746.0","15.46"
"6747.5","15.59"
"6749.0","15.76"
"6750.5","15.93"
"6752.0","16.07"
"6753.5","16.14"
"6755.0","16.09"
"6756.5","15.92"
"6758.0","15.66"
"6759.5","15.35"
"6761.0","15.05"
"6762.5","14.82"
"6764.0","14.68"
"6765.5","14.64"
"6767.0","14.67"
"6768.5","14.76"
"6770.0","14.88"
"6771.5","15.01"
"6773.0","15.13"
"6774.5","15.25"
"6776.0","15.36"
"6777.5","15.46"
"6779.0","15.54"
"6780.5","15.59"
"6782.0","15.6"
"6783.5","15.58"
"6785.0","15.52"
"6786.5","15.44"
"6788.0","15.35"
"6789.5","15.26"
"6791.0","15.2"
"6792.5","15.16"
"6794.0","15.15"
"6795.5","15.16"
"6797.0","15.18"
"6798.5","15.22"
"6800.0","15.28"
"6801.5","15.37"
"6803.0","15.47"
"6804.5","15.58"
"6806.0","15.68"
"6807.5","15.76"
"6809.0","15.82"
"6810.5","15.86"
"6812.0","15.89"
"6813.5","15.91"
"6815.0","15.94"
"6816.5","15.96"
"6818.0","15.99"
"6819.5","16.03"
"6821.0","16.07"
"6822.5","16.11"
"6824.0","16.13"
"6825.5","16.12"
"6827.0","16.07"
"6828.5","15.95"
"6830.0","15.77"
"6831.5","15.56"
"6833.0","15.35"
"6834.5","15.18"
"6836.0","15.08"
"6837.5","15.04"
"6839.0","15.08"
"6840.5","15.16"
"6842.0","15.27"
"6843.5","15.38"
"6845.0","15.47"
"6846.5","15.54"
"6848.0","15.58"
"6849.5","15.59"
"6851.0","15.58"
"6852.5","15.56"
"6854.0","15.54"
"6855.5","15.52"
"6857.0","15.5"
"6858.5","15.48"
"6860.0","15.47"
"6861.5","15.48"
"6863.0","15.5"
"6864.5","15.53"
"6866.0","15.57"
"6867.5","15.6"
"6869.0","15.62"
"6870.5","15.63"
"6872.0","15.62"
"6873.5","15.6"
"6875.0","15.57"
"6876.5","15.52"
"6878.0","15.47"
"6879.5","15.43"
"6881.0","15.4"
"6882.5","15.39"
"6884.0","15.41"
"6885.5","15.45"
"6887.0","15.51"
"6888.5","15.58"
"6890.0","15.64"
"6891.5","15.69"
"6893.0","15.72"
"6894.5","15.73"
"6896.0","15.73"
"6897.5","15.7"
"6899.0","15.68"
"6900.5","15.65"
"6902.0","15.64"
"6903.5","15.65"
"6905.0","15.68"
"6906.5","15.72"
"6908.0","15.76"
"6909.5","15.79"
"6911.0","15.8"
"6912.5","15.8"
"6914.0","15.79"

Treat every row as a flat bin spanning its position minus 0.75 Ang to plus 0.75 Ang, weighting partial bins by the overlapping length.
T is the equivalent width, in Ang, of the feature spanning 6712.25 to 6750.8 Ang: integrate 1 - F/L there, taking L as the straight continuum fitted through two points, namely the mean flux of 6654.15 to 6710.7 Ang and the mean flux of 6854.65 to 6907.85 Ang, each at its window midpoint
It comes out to 0.6 Ang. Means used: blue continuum 15.5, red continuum 15.6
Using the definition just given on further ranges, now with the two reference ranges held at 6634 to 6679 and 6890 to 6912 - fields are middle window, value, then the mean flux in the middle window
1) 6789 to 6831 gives -0.1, 15.7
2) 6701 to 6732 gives 0.9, 15.1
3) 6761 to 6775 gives 0.7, 14.9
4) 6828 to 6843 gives 0.3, 15.3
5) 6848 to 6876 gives 0.2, 15.6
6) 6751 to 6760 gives -0.2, 15.9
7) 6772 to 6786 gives 0.2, 15.4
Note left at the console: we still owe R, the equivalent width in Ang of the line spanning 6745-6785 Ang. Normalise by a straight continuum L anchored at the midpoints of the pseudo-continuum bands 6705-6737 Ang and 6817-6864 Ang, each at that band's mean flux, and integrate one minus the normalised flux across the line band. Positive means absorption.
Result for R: -0.2 Ang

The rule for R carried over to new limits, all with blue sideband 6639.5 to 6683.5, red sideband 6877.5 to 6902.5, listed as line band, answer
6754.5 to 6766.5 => 0.2 Ang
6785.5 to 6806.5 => 0.3 Ang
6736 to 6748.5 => 0.1 Ang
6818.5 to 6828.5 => -0.3 Ang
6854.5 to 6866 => 0.1 Ang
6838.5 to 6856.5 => 0.1 Ang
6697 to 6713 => 0.3 Ang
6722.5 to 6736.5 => 0.2 Ang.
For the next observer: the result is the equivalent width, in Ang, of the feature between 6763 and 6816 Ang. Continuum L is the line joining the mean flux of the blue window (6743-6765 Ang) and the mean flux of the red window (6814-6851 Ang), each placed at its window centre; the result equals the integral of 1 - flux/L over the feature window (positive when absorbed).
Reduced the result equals 0.8 Ang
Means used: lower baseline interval 15.5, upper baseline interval 15.6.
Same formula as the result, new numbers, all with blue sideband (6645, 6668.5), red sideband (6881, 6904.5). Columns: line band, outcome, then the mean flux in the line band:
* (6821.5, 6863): 0.1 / 15.5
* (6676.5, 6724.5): 0.4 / 15.4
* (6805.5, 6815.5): -0.2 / 15.8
